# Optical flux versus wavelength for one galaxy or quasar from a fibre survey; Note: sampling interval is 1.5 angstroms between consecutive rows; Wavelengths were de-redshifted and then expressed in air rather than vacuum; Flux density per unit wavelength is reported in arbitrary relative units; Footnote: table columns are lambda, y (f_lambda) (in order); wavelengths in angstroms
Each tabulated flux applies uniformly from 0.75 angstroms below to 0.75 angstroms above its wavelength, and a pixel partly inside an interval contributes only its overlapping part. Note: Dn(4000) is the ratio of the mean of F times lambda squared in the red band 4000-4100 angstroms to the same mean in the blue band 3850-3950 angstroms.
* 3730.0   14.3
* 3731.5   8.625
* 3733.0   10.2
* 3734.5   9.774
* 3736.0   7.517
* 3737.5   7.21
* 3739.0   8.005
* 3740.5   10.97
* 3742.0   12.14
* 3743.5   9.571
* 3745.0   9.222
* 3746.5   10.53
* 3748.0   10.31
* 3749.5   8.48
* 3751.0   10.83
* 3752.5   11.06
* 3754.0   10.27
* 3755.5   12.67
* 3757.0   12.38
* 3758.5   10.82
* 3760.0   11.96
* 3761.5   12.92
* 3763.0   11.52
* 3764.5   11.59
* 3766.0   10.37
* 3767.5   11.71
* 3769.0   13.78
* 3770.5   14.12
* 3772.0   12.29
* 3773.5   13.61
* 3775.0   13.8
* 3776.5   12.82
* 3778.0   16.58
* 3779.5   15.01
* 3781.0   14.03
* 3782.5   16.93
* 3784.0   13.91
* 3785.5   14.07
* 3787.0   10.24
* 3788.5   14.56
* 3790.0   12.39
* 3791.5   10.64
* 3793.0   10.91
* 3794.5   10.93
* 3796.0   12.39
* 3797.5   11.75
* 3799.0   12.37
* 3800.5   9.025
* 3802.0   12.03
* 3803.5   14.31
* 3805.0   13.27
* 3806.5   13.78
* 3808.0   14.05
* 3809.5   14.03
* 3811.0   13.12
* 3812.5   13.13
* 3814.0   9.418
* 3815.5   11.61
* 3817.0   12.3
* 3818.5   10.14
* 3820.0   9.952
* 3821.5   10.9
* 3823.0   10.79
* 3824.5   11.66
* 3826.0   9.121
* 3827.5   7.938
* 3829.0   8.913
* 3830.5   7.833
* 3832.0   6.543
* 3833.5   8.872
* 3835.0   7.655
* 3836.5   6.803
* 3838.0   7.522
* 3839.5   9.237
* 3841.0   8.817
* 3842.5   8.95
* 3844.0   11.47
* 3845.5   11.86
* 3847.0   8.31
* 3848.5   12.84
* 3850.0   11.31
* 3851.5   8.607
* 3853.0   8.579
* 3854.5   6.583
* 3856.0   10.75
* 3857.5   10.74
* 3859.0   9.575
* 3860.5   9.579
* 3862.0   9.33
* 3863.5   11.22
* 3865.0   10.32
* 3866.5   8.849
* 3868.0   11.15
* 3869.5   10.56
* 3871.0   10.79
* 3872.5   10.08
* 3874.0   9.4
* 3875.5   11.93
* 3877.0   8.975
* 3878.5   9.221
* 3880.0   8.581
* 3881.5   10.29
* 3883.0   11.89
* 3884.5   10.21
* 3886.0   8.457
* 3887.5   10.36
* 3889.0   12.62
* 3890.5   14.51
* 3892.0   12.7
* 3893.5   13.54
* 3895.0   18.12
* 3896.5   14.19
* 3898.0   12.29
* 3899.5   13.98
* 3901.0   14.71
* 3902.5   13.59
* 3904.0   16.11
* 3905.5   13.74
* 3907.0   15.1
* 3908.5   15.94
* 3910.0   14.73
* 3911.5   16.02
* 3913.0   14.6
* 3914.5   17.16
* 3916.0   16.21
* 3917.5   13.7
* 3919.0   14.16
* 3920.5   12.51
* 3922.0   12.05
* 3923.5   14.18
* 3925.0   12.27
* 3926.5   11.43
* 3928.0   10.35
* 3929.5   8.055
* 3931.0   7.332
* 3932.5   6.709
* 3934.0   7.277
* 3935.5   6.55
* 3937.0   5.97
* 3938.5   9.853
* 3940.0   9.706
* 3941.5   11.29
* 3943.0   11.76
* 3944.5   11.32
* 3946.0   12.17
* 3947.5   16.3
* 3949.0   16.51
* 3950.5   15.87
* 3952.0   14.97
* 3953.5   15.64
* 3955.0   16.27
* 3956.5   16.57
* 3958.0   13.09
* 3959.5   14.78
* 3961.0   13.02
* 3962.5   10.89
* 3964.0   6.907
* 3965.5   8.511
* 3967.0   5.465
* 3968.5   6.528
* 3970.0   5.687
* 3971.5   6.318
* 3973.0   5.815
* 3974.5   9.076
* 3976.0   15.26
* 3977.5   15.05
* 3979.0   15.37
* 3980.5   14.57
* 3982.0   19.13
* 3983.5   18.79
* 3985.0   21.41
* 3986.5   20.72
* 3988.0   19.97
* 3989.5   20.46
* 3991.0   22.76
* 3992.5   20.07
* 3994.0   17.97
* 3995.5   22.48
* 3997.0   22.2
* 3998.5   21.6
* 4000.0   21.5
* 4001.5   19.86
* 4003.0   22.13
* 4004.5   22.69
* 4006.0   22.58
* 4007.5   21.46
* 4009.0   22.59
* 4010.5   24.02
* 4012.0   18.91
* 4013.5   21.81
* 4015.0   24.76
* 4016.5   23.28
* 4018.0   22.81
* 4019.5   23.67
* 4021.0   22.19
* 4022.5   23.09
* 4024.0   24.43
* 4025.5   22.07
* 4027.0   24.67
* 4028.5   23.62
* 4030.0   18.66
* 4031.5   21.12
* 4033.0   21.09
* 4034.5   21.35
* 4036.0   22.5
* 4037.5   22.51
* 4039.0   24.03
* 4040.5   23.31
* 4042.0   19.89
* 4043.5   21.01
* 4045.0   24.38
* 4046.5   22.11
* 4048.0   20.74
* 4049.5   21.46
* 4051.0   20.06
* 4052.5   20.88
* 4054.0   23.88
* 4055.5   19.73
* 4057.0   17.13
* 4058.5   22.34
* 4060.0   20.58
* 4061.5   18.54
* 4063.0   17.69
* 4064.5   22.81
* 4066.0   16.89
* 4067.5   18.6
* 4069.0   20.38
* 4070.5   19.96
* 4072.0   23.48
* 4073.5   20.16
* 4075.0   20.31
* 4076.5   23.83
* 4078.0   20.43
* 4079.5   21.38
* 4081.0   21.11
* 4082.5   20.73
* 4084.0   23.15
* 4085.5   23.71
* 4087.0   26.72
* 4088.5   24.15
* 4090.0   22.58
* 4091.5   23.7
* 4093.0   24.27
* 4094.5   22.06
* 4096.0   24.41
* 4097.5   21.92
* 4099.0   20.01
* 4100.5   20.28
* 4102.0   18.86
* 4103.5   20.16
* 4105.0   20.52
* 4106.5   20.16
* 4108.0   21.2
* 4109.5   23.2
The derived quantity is 2.02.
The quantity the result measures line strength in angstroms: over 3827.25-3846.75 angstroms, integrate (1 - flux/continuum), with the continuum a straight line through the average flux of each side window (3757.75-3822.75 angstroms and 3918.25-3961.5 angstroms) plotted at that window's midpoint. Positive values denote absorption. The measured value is 5.8 angstroms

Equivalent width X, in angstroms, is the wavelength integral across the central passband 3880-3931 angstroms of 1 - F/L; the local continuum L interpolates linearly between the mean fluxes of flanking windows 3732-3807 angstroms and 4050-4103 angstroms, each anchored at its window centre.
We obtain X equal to 9.1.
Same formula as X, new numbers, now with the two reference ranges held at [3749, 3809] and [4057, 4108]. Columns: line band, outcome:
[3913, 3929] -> 3.1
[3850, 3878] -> 9.6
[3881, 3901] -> 4.0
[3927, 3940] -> 6.9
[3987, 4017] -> -4.2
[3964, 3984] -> 8.0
